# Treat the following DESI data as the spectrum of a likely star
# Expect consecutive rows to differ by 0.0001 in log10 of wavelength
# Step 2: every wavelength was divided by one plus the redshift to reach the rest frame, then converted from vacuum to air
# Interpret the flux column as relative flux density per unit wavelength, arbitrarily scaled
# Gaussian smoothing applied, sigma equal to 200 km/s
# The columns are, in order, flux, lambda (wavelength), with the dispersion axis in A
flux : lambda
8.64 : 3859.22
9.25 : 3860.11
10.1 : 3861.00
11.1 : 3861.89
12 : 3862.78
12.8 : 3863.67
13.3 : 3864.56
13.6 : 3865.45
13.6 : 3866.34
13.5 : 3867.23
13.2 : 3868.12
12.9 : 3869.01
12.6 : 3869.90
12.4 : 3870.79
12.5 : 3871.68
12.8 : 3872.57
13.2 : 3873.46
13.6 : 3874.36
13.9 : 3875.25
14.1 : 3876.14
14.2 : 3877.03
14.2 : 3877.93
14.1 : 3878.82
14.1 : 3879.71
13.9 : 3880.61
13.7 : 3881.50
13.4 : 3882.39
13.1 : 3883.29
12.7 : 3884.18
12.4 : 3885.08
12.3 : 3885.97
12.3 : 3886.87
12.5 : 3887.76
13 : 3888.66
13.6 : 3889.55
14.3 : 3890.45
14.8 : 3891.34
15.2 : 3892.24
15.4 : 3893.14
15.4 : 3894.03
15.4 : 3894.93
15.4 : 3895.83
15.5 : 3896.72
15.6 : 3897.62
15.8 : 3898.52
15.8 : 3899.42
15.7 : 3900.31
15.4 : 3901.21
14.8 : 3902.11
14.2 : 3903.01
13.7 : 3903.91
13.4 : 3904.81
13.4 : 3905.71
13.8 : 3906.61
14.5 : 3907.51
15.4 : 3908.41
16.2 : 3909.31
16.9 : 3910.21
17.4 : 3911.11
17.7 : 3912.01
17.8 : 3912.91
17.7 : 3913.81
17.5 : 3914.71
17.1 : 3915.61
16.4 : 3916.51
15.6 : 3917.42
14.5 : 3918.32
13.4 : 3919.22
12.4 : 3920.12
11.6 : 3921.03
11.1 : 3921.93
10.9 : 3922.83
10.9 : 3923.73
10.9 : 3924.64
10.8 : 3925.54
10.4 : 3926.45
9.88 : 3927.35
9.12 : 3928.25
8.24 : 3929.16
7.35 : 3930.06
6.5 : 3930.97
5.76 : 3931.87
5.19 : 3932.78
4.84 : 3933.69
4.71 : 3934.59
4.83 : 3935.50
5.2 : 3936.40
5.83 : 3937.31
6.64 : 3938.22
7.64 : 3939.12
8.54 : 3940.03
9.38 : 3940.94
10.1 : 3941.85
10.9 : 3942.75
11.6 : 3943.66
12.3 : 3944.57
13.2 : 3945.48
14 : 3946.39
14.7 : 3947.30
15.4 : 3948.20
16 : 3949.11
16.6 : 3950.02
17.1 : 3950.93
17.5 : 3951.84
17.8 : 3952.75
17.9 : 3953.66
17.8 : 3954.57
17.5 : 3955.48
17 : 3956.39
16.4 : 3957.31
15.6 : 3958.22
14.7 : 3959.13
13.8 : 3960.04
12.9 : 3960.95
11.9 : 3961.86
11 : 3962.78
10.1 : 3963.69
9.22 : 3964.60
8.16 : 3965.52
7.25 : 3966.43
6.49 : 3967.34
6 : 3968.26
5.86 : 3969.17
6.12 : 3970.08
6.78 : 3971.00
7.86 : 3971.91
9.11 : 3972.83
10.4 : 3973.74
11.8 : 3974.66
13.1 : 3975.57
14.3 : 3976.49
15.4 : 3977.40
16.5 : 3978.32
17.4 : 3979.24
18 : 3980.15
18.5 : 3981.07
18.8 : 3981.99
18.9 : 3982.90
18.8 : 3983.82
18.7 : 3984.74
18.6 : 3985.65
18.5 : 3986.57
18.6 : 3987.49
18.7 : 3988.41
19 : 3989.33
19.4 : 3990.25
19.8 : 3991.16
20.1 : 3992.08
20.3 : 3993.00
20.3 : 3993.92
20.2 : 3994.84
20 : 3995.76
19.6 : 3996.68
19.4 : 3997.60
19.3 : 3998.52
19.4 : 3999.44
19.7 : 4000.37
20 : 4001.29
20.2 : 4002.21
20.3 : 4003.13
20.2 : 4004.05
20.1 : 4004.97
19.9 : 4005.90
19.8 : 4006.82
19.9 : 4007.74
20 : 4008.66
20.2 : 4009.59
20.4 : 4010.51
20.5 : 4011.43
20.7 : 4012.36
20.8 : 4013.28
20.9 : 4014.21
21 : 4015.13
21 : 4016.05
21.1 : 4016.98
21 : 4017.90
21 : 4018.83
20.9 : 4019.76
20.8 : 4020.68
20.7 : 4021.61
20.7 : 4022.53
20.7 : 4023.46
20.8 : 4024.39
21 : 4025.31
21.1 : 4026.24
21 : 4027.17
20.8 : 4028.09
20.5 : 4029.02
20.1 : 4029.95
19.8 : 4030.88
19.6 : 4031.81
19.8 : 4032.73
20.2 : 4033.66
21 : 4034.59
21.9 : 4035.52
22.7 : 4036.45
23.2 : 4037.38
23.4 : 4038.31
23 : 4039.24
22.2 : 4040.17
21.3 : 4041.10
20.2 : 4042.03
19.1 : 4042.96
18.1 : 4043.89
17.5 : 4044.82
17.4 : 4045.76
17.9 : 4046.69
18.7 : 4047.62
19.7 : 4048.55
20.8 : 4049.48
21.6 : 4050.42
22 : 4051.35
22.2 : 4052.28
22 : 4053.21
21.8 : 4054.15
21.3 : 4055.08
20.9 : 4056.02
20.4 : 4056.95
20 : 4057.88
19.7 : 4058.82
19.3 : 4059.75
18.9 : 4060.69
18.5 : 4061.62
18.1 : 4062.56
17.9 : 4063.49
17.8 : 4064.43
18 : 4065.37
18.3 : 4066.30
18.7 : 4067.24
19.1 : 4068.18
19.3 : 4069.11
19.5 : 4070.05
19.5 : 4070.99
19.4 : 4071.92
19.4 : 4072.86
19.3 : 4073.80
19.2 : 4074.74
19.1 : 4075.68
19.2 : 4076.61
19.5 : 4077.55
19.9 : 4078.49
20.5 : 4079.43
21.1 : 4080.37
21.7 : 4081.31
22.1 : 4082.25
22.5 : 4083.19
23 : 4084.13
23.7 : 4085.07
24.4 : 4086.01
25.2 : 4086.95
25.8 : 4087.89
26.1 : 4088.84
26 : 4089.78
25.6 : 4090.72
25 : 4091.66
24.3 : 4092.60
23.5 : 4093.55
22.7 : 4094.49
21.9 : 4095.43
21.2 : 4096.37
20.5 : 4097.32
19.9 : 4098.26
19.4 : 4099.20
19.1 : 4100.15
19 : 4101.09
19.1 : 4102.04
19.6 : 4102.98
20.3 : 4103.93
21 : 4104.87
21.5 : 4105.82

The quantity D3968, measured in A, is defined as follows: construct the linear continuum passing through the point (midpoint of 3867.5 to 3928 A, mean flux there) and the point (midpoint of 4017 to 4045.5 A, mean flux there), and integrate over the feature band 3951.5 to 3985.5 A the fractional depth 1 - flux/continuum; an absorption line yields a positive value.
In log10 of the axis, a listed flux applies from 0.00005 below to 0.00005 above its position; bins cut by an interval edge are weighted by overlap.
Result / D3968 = 8.1 A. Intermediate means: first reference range 14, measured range 13.4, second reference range 20.8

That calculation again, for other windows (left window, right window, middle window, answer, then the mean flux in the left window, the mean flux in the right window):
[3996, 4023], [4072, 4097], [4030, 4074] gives 2.93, 20.3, 22.3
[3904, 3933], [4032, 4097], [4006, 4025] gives -2.51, 12.9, 20.9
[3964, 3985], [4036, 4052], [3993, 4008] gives -4.47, 12.3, 20.5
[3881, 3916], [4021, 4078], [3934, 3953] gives 5.97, 14.9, 20.1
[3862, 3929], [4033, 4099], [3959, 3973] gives 6.41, 13.9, 20.9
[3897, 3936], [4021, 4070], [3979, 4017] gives -4.93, 12.7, 20.2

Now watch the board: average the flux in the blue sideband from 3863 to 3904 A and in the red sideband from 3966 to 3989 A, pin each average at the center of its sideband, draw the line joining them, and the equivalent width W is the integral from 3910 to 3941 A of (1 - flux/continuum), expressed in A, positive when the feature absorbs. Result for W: 6.7 A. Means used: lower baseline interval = 13.9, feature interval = 10.8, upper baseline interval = 13.7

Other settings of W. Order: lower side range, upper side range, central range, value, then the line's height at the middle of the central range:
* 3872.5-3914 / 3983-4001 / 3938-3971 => 9.8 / 17.5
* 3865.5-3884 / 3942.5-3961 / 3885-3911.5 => -1.2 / 14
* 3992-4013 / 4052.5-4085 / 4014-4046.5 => -1.2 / 20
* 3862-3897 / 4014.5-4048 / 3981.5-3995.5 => -0.5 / 18.6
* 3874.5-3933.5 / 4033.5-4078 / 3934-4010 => 7.9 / 16.4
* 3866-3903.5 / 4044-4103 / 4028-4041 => -1.3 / 19.3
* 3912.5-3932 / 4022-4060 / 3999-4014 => -1.6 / 18.2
